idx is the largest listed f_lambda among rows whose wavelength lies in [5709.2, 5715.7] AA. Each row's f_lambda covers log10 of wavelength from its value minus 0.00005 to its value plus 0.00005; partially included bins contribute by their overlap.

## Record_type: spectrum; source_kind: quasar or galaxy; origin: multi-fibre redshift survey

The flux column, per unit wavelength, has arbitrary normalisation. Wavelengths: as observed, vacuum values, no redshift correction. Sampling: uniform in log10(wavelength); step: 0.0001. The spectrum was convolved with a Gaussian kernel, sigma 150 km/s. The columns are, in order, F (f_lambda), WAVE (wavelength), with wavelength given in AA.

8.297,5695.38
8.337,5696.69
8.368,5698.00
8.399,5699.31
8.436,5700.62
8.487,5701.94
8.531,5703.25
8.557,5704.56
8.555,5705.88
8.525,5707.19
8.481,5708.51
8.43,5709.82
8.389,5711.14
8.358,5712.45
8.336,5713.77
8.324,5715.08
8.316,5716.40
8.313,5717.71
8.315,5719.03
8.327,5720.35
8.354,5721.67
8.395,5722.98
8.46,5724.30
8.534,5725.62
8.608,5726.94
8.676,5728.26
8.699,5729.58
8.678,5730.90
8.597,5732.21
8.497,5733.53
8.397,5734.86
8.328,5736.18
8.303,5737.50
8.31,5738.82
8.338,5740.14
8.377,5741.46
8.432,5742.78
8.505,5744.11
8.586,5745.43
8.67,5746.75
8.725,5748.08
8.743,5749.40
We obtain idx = 8.43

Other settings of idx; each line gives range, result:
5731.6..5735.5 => 8.597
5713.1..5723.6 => 8.395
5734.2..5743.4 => 8.432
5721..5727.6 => 8.608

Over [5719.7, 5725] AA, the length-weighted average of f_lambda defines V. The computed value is 8.39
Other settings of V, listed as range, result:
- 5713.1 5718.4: 8.32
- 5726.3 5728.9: 8.64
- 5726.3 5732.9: 8.66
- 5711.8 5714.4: 8.33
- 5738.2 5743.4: 8.37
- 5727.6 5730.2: 8.68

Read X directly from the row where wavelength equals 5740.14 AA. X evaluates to 8.338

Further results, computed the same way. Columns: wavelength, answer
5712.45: 8.358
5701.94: 8.487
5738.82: 8.31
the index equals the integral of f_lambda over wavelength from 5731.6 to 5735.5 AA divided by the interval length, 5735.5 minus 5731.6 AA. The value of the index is 8.48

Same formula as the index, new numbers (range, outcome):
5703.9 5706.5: 8.55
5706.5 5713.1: 8.44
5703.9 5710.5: 8.5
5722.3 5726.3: 8.47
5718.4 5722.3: 8.32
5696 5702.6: 8.41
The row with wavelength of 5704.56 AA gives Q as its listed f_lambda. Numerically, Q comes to 8.557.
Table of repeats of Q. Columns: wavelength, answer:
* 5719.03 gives 8.315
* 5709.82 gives 8.43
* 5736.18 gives 8.328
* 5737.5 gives 8.303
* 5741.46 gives 8.377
